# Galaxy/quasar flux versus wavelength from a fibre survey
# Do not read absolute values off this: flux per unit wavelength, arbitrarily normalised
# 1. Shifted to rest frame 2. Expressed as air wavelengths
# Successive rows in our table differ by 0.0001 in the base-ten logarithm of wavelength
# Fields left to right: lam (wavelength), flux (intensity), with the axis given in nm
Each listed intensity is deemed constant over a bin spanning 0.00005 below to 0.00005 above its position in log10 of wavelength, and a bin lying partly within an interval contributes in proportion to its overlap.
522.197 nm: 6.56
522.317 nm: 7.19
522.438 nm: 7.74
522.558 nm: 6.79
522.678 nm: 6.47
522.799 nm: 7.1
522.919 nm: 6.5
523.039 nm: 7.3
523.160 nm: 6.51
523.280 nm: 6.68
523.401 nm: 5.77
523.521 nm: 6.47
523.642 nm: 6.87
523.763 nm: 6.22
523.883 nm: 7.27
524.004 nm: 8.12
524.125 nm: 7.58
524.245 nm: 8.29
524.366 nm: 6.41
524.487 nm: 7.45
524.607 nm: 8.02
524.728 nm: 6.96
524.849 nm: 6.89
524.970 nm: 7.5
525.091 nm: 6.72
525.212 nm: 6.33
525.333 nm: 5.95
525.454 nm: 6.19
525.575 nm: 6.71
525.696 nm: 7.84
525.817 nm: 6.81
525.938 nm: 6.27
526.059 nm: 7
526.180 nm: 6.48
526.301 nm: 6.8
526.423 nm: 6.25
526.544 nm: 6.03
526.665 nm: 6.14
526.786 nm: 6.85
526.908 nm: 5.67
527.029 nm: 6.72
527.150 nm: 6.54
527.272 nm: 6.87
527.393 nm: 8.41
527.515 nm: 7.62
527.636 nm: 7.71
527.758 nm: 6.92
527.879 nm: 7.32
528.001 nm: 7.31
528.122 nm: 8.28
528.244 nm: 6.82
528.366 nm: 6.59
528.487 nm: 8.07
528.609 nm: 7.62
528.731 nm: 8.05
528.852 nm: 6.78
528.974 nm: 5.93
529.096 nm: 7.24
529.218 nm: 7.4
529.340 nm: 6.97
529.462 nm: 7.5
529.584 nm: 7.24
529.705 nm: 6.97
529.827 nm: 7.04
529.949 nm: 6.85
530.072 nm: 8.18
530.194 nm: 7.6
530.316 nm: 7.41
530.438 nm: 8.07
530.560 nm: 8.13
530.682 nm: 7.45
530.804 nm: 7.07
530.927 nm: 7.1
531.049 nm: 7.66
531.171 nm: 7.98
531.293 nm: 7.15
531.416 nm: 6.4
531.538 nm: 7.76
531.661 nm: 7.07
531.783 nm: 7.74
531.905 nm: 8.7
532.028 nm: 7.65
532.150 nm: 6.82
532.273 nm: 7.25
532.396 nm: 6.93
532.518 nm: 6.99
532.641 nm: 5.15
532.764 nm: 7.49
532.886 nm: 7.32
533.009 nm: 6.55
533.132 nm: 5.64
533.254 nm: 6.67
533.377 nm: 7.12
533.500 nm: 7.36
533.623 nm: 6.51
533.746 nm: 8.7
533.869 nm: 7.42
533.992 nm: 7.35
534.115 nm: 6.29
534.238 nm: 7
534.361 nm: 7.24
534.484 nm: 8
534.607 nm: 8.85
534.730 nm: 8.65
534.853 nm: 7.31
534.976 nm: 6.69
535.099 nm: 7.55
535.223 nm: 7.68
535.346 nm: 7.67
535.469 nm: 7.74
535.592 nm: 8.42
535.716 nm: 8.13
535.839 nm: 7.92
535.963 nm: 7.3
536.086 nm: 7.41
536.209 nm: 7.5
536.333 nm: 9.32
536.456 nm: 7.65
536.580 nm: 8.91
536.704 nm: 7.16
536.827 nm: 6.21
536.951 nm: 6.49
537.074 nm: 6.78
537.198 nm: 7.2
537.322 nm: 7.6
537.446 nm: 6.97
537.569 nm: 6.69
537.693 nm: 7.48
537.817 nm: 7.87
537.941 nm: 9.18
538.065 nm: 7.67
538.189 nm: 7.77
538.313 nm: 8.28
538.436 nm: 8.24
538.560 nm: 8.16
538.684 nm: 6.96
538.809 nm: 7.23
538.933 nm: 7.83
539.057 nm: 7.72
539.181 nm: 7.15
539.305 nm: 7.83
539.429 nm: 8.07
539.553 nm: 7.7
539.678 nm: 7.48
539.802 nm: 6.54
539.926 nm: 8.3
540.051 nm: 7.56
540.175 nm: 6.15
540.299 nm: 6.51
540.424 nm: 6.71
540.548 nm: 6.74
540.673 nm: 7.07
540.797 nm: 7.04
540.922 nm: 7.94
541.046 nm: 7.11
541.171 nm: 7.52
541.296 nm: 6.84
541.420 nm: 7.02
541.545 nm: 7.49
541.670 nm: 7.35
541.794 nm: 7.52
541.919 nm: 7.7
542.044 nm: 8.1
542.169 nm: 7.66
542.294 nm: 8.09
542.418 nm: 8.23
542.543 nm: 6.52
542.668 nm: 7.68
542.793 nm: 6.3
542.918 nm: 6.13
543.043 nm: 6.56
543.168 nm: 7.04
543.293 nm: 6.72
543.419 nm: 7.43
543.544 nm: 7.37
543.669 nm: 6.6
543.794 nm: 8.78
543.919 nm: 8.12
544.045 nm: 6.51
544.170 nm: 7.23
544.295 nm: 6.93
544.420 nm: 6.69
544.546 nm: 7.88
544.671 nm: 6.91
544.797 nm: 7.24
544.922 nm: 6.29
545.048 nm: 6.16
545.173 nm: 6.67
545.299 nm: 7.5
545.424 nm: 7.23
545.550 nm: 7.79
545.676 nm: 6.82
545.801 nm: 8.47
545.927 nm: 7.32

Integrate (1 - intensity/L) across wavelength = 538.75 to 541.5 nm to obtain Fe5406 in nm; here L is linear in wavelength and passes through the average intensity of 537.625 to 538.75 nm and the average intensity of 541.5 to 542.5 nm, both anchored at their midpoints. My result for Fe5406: 0.20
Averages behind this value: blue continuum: 7.94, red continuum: 7.75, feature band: 7.28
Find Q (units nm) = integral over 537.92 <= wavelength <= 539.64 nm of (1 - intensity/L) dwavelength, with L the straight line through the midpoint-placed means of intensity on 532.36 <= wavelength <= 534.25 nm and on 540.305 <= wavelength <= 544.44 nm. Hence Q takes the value -0.171 nm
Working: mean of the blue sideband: 6.9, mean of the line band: 7.8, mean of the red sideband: 7.23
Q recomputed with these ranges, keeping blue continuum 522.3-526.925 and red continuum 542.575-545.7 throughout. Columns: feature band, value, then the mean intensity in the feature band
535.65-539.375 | -0.34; 7.62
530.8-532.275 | -0.11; 7.43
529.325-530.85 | -0.12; 7.44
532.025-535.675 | -0.17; 7.27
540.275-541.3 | -0.01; 7.08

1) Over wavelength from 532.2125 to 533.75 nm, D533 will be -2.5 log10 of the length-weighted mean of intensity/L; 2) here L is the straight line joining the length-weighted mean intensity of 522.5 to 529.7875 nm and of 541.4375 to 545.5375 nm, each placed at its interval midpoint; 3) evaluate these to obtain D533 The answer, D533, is 0.04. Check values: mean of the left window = 6.97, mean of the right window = 7.21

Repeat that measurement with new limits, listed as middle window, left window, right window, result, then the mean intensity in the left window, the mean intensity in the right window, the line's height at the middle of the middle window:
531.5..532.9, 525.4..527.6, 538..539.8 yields -0.01 mag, 6.75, 7.68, 7.18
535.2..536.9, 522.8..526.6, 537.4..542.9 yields -0.07 mag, 6.85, 7.45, 7.29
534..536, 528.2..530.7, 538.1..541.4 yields -0.04 mag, 7.33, 7.4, 7.37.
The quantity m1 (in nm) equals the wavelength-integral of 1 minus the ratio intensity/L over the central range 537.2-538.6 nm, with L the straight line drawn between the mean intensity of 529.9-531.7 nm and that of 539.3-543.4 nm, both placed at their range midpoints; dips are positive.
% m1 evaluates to -0.09 nm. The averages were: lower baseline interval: 7.46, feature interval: 7.78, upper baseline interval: 7.24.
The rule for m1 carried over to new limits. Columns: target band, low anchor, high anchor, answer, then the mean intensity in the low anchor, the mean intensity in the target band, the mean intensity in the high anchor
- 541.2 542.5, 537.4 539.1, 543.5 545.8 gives -0.03 nm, 7.73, 7.58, 7.19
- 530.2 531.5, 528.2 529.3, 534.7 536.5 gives -0.02 nm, 7.17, 7.46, 7.78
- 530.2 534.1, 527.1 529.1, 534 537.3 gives 0.11 nm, 7.3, 7.24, 7.58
